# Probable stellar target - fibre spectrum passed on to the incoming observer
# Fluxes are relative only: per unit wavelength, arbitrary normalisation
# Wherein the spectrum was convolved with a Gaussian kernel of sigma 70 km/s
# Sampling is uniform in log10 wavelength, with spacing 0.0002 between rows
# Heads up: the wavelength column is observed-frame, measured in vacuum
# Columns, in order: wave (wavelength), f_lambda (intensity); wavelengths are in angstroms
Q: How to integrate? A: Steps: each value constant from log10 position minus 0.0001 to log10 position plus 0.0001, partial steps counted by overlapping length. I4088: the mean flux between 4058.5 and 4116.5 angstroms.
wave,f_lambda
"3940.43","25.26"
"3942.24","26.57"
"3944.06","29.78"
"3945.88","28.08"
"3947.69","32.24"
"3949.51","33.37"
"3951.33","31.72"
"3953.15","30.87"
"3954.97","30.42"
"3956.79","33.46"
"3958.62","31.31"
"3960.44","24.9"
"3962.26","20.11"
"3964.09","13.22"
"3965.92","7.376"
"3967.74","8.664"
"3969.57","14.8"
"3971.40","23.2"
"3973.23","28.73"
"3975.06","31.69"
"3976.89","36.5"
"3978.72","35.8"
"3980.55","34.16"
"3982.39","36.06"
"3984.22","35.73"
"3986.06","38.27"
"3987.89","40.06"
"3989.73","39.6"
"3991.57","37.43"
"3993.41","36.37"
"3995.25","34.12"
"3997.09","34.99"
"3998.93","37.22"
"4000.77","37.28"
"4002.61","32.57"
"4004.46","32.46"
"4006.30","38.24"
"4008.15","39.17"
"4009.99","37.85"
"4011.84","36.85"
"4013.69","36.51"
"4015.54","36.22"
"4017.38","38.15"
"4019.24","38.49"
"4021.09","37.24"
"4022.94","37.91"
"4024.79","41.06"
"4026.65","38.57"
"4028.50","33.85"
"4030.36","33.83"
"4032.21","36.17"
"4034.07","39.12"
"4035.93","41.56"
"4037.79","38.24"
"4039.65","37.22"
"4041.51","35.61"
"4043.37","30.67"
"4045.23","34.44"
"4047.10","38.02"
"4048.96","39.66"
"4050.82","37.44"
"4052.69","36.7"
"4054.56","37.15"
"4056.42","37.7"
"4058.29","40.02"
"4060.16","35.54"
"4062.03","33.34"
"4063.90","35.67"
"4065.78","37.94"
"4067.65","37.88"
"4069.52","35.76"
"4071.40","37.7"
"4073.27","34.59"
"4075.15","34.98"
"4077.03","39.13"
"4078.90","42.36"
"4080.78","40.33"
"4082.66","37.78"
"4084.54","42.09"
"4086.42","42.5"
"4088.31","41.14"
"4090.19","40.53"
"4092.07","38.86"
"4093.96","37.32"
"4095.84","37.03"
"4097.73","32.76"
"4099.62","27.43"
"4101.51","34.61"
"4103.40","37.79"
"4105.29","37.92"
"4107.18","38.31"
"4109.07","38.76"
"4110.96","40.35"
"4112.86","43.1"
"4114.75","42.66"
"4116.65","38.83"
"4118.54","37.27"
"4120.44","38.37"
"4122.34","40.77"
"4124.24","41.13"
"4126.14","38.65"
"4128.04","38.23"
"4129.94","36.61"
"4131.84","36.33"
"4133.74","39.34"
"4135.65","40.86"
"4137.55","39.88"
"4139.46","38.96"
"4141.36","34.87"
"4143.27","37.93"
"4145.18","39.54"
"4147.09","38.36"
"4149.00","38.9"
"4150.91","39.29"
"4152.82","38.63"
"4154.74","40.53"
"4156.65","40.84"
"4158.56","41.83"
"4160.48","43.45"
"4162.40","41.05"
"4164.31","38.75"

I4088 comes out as 37.9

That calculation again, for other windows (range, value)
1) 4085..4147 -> 38.4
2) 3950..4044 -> 33.2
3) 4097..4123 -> 37.8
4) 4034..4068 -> 37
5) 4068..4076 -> 35.9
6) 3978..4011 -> 36.5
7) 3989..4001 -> 36.6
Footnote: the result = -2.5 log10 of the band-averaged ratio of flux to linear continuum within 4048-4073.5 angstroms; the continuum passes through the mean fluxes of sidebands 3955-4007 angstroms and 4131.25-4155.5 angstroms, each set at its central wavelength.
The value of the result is -0.08 mag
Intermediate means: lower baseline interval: 30.5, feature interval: 37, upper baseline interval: 38.7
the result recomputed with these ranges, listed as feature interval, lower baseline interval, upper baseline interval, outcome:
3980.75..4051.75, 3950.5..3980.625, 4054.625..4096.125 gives -0.18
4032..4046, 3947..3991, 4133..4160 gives -0.11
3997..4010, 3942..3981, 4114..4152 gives -0.22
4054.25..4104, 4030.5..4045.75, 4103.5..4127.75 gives 0.02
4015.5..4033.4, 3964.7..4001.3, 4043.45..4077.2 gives -0.09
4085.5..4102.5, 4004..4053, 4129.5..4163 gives 0.04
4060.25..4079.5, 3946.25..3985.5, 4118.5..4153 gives -0.07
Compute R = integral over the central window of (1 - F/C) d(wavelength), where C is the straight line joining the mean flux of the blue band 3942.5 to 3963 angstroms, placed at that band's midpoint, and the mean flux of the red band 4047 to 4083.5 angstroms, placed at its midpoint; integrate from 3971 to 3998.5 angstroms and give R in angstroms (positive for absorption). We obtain -2.8 angstroms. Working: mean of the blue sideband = 29.6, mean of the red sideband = 37.5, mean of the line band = 35.1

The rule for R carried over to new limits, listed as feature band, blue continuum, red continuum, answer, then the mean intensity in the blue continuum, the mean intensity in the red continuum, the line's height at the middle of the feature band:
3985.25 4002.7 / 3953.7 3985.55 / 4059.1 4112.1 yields -5.0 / 26.5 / 37.5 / 28.8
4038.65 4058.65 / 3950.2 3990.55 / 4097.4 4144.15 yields -1.9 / 28.5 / 38.1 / 33.5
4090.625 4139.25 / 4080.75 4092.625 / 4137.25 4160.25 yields 2.1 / 40.5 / 39.2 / 39.9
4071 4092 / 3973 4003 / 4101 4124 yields -0.6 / 35.9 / 39.2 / 38.4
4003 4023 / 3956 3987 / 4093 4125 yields -4.6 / 26.7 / 37.9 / 30.1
